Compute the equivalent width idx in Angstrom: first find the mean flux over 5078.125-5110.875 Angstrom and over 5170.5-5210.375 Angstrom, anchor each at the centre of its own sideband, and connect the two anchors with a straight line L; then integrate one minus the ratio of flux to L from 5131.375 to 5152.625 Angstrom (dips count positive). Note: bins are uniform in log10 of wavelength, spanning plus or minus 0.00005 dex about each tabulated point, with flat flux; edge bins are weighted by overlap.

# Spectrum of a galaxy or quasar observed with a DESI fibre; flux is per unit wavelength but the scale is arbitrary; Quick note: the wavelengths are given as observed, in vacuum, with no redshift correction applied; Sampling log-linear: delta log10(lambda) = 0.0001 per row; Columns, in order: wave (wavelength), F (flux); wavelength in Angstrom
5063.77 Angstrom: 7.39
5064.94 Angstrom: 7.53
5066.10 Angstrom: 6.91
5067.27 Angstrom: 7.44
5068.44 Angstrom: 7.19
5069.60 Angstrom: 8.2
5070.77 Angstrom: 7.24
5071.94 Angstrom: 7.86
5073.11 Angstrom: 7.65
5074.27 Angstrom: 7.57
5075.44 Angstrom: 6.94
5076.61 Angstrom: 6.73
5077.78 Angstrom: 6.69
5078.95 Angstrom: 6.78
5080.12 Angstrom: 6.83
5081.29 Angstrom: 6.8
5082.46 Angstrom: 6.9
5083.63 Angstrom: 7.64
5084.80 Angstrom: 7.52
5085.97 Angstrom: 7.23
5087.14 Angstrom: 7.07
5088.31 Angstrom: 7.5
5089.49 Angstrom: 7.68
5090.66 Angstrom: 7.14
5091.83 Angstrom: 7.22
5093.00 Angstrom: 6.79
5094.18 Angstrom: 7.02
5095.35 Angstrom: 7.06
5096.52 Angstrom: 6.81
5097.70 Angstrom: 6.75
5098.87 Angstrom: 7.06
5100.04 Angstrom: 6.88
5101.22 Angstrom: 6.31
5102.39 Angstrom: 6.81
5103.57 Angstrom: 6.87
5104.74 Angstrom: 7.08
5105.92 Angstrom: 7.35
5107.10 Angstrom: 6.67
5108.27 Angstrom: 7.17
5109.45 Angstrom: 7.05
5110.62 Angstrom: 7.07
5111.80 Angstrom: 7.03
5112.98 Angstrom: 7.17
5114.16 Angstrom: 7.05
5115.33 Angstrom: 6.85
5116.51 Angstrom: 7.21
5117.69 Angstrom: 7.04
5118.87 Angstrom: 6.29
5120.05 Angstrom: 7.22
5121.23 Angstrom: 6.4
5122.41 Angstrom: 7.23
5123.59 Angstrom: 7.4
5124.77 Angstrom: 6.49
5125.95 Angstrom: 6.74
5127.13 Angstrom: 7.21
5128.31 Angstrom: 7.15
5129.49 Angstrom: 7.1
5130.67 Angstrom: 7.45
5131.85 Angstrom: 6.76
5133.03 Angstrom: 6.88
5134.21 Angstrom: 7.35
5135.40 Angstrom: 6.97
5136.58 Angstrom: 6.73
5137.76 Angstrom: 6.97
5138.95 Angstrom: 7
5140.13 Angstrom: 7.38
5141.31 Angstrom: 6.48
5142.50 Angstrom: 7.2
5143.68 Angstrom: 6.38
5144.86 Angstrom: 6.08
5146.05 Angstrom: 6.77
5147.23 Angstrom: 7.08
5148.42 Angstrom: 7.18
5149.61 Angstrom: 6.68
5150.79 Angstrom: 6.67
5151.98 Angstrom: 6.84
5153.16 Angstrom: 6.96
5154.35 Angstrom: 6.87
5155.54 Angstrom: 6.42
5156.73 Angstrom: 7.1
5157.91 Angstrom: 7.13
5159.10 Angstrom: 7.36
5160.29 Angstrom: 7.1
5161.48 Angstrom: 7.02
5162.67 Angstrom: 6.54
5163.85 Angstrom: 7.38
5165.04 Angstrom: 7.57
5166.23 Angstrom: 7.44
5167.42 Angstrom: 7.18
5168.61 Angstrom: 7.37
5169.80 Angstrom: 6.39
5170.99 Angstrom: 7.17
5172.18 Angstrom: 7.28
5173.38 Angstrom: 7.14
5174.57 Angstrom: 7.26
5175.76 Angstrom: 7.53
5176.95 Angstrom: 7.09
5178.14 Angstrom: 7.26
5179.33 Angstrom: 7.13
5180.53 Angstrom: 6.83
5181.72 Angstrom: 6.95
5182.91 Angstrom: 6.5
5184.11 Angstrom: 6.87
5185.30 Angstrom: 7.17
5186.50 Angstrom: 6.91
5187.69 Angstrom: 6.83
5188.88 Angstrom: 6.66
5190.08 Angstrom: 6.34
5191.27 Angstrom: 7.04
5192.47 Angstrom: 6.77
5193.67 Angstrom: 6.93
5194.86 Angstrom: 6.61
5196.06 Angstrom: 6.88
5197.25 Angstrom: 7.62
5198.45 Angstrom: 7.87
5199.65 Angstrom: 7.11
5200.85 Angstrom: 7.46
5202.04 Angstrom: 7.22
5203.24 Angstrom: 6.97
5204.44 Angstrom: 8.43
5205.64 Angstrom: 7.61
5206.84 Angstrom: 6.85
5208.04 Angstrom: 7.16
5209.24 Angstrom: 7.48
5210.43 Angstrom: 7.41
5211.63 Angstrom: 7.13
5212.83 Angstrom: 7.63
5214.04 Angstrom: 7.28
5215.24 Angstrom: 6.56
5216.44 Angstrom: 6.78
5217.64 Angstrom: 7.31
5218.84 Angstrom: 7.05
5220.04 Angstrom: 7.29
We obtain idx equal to 0.7 Angstrom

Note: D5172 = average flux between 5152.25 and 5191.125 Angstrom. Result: 7.02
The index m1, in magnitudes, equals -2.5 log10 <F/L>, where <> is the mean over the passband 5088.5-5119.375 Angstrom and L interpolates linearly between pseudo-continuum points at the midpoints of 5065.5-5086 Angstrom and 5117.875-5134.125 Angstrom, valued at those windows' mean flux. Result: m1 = 0.015 mag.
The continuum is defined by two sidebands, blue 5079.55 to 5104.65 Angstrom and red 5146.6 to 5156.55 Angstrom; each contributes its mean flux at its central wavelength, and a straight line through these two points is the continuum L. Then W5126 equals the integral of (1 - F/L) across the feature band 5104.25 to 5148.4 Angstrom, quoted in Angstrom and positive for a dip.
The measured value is -0.2 Angstrom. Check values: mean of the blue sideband 7.04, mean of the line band 6.96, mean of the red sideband 6.84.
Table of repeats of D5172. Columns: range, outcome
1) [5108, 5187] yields 6.99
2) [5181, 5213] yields 7.12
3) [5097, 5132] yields 6.96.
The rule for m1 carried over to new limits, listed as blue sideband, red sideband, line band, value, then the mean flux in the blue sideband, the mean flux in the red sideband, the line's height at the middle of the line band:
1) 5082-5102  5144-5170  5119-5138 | 0.01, 7.09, 6.96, 7.02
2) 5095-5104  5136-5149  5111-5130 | -0.02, 6.81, 6.84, 6.83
